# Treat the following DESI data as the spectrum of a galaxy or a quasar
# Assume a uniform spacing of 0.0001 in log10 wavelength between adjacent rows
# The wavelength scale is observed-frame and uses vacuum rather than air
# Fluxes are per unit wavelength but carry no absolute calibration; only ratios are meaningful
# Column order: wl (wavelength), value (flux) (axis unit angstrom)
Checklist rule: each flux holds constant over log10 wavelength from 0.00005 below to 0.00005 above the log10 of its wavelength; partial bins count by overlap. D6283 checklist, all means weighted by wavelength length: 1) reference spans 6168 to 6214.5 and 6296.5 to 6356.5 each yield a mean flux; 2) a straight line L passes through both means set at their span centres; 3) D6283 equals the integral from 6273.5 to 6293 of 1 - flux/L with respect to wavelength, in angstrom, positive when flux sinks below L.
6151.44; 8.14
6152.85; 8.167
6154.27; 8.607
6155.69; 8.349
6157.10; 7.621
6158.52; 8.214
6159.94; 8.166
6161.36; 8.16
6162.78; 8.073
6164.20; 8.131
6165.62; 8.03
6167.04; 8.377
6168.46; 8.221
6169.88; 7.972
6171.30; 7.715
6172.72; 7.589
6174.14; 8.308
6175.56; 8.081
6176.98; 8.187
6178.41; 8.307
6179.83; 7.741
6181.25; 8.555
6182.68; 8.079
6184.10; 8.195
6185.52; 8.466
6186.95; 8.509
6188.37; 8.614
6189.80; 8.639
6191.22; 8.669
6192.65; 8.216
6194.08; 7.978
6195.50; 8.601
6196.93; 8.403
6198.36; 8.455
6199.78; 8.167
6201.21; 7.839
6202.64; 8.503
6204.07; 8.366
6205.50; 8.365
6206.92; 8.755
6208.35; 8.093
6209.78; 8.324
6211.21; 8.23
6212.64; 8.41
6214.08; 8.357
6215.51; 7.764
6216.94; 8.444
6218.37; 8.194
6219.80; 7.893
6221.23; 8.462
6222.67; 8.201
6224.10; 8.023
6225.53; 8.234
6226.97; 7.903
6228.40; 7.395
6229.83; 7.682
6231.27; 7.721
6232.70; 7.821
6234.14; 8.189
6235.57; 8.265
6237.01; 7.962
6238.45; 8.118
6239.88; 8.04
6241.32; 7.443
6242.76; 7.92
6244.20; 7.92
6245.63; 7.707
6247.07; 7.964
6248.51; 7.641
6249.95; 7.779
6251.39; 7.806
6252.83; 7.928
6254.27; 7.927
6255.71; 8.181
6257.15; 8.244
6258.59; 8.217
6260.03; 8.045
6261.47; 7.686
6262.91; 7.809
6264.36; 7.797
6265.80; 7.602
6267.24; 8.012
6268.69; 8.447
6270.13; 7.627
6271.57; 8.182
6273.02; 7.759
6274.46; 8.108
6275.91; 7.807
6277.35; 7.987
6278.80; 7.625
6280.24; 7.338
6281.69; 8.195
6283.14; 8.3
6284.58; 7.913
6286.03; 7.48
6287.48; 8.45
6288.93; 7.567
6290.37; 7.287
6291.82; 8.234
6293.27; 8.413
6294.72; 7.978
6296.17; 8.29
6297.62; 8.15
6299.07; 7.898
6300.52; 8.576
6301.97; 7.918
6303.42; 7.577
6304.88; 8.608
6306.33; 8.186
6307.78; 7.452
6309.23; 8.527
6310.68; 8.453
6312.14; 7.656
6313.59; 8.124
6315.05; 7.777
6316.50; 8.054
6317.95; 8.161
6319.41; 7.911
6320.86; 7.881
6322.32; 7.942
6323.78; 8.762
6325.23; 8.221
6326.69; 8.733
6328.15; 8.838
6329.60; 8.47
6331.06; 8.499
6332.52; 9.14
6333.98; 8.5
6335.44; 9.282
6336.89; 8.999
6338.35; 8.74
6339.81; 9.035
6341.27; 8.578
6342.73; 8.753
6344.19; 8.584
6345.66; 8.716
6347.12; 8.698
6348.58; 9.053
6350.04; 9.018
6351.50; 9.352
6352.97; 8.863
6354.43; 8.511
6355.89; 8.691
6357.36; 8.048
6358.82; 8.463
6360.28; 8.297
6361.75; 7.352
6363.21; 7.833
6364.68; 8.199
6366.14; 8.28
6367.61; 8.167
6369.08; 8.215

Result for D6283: 1.2 angstrom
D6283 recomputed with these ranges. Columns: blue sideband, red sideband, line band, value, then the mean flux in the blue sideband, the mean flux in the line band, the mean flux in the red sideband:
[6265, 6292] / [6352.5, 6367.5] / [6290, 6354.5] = -2.68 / 7.89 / 8.41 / 8.24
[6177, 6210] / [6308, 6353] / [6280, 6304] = 1.40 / 8.34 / 7.99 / 8.54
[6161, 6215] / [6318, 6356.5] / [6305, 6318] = 0.81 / 8.25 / 8.07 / 8.67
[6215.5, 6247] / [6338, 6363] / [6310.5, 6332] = 0.56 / 7.97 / 8.23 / 8.61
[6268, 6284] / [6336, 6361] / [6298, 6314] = 0.35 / 7.95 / 8.09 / 8.74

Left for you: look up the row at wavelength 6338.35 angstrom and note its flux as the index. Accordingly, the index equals 8.74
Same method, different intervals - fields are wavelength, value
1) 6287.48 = 8.45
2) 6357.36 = 8.048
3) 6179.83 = 7.741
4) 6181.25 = 8.555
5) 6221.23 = 8.462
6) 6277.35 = 7.987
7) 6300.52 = 8.576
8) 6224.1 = 8.023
